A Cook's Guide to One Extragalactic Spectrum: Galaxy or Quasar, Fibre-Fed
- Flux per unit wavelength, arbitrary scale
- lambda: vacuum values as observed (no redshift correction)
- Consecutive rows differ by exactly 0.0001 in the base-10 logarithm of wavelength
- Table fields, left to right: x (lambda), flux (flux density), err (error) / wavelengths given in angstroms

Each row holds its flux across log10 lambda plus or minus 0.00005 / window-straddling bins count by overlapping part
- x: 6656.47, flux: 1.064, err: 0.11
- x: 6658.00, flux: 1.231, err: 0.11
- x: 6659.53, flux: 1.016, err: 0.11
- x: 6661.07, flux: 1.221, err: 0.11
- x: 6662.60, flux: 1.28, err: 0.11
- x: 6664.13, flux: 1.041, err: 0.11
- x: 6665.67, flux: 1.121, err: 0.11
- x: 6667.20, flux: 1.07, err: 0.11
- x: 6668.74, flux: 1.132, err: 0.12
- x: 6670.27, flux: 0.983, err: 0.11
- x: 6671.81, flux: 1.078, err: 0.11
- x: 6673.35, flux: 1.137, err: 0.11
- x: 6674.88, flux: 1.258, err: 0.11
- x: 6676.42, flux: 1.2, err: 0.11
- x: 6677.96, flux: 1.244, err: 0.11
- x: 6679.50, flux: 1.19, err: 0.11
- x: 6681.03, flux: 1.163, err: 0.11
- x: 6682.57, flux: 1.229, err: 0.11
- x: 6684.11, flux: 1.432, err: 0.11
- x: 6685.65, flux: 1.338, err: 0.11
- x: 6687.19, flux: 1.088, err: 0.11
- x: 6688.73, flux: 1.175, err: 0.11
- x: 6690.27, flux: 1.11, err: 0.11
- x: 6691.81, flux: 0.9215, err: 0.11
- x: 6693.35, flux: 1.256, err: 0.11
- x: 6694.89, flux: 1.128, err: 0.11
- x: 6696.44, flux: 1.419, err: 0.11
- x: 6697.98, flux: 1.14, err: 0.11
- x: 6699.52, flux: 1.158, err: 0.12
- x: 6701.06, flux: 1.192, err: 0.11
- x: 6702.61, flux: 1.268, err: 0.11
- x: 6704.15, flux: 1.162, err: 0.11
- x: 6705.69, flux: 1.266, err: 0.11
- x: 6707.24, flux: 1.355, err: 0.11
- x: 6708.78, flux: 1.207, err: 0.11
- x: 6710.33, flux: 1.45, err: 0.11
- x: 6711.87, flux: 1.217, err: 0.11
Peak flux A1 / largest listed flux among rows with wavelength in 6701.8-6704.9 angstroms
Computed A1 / 1.268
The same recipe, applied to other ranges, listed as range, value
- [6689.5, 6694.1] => 1.256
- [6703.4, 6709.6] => 1.355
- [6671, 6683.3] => 1.258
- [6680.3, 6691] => 1.432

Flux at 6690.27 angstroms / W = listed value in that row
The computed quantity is 1.11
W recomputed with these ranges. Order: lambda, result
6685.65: 1.338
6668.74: 1.132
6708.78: 1.207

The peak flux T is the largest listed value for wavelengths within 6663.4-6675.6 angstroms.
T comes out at 1.258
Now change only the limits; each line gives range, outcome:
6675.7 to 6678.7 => 1.244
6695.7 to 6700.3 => 1.419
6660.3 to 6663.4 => 1.28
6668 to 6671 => 1.132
